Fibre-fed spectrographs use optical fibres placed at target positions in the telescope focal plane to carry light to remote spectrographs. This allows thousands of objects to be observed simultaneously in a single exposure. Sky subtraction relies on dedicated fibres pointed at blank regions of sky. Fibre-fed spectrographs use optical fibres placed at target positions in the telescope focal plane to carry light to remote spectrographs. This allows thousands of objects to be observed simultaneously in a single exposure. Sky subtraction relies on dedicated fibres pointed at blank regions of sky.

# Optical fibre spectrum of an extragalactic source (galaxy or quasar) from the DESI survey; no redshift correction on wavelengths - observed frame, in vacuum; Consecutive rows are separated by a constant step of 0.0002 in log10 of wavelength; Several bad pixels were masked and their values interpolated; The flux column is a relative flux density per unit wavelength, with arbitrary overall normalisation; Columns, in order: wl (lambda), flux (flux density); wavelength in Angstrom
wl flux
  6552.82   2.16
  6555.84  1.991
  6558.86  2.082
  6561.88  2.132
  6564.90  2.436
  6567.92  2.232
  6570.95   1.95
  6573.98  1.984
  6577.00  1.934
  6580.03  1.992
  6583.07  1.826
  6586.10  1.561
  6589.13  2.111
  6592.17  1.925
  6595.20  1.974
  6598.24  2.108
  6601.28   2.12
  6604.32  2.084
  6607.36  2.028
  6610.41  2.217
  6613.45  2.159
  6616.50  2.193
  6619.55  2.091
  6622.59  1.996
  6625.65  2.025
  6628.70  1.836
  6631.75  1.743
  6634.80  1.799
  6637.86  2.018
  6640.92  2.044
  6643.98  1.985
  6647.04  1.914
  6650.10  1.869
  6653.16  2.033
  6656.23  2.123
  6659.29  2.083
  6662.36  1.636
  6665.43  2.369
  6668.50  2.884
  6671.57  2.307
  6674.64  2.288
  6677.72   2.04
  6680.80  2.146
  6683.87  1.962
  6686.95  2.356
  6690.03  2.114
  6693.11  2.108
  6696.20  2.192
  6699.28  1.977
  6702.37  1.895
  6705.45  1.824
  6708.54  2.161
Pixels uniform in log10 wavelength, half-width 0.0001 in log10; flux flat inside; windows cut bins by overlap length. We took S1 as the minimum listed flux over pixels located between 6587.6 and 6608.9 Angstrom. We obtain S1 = 1.925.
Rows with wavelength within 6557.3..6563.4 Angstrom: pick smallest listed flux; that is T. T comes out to 2.082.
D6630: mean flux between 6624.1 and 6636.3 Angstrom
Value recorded 1.85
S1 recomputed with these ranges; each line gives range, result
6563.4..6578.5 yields 1.934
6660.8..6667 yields 1.636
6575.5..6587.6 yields 1.561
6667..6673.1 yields 2.307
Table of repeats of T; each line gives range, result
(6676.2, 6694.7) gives 1.962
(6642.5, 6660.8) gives 1.869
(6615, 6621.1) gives 2.091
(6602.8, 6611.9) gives 2.028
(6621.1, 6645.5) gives 1.743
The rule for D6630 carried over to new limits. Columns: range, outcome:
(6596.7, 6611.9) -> 2.11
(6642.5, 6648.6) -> 1.95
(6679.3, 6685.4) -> 2.06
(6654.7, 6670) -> 2.22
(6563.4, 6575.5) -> 2.15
